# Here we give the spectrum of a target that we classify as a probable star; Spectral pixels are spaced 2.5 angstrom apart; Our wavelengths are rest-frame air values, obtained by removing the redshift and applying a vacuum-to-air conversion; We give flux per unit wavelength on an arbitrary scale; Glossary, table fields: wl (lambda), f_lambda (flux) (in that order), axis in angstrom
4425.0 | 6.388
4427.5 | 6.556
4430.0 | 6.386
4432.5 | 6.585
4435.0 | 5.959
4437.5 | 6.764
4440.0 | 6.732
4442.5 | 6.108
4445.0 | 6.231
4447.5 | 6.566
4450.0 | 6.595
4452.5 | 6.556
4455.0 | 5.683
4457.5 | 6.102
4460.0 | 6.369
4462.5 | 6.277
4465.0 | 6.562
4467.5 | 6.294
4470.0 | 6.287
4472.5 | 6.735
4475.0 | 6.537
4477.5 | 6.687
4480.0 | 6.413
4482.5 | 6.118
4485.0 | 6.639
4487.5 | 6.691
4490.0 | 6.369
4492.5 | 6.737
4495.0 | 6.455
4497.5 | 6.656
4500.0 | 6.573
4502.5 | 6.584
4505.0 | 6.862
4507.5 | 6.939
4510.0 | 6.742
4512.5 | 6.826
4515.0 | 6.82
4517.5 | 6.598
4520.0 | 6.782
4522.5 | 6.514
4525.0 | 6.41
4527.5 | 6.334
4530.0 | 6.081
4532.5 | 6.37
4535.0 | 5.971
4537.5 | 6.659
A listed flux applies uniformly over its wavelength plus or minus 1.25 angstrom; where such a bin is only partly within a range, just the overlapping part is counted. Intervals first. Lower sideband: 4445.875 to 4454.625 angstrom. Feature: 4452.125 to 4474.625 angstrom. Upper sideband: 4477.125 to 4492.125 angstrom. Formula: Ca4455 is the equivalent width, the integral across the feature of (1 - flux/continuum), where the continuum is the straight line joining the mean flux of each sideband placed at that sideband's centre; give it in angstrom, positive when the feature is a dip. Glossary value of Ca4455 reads 0.6 angstrom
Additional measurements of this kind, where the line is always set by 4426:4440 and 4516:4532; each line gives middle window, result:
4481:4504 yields -0.3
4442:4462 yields 0.6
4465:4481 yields -0.1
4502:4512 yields -0.5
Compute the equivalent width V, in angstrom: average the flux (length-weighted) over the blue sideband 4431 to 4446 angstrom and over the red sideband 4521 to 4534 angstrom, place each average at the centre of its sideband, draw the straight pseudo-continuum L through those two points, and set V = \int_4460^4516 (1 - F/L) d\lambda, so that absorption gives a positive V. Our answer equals -1.83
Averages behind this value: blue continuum 6.4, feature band 6.58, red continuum 6.34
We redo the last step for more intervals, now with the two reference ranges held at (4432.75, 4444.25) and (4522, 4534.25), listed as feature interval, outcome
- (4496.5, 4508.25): -0.7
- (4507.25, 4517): -0.7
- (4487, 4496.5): -0.3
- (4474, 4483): -0.1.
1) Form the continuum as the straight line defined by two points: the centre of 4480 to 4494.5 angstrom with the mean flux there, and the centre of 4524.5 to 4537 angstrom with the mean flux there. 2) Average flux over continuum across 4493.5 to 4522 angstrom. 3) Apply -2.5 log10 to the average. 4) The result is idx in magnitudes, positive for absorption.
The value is -0.054 mag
